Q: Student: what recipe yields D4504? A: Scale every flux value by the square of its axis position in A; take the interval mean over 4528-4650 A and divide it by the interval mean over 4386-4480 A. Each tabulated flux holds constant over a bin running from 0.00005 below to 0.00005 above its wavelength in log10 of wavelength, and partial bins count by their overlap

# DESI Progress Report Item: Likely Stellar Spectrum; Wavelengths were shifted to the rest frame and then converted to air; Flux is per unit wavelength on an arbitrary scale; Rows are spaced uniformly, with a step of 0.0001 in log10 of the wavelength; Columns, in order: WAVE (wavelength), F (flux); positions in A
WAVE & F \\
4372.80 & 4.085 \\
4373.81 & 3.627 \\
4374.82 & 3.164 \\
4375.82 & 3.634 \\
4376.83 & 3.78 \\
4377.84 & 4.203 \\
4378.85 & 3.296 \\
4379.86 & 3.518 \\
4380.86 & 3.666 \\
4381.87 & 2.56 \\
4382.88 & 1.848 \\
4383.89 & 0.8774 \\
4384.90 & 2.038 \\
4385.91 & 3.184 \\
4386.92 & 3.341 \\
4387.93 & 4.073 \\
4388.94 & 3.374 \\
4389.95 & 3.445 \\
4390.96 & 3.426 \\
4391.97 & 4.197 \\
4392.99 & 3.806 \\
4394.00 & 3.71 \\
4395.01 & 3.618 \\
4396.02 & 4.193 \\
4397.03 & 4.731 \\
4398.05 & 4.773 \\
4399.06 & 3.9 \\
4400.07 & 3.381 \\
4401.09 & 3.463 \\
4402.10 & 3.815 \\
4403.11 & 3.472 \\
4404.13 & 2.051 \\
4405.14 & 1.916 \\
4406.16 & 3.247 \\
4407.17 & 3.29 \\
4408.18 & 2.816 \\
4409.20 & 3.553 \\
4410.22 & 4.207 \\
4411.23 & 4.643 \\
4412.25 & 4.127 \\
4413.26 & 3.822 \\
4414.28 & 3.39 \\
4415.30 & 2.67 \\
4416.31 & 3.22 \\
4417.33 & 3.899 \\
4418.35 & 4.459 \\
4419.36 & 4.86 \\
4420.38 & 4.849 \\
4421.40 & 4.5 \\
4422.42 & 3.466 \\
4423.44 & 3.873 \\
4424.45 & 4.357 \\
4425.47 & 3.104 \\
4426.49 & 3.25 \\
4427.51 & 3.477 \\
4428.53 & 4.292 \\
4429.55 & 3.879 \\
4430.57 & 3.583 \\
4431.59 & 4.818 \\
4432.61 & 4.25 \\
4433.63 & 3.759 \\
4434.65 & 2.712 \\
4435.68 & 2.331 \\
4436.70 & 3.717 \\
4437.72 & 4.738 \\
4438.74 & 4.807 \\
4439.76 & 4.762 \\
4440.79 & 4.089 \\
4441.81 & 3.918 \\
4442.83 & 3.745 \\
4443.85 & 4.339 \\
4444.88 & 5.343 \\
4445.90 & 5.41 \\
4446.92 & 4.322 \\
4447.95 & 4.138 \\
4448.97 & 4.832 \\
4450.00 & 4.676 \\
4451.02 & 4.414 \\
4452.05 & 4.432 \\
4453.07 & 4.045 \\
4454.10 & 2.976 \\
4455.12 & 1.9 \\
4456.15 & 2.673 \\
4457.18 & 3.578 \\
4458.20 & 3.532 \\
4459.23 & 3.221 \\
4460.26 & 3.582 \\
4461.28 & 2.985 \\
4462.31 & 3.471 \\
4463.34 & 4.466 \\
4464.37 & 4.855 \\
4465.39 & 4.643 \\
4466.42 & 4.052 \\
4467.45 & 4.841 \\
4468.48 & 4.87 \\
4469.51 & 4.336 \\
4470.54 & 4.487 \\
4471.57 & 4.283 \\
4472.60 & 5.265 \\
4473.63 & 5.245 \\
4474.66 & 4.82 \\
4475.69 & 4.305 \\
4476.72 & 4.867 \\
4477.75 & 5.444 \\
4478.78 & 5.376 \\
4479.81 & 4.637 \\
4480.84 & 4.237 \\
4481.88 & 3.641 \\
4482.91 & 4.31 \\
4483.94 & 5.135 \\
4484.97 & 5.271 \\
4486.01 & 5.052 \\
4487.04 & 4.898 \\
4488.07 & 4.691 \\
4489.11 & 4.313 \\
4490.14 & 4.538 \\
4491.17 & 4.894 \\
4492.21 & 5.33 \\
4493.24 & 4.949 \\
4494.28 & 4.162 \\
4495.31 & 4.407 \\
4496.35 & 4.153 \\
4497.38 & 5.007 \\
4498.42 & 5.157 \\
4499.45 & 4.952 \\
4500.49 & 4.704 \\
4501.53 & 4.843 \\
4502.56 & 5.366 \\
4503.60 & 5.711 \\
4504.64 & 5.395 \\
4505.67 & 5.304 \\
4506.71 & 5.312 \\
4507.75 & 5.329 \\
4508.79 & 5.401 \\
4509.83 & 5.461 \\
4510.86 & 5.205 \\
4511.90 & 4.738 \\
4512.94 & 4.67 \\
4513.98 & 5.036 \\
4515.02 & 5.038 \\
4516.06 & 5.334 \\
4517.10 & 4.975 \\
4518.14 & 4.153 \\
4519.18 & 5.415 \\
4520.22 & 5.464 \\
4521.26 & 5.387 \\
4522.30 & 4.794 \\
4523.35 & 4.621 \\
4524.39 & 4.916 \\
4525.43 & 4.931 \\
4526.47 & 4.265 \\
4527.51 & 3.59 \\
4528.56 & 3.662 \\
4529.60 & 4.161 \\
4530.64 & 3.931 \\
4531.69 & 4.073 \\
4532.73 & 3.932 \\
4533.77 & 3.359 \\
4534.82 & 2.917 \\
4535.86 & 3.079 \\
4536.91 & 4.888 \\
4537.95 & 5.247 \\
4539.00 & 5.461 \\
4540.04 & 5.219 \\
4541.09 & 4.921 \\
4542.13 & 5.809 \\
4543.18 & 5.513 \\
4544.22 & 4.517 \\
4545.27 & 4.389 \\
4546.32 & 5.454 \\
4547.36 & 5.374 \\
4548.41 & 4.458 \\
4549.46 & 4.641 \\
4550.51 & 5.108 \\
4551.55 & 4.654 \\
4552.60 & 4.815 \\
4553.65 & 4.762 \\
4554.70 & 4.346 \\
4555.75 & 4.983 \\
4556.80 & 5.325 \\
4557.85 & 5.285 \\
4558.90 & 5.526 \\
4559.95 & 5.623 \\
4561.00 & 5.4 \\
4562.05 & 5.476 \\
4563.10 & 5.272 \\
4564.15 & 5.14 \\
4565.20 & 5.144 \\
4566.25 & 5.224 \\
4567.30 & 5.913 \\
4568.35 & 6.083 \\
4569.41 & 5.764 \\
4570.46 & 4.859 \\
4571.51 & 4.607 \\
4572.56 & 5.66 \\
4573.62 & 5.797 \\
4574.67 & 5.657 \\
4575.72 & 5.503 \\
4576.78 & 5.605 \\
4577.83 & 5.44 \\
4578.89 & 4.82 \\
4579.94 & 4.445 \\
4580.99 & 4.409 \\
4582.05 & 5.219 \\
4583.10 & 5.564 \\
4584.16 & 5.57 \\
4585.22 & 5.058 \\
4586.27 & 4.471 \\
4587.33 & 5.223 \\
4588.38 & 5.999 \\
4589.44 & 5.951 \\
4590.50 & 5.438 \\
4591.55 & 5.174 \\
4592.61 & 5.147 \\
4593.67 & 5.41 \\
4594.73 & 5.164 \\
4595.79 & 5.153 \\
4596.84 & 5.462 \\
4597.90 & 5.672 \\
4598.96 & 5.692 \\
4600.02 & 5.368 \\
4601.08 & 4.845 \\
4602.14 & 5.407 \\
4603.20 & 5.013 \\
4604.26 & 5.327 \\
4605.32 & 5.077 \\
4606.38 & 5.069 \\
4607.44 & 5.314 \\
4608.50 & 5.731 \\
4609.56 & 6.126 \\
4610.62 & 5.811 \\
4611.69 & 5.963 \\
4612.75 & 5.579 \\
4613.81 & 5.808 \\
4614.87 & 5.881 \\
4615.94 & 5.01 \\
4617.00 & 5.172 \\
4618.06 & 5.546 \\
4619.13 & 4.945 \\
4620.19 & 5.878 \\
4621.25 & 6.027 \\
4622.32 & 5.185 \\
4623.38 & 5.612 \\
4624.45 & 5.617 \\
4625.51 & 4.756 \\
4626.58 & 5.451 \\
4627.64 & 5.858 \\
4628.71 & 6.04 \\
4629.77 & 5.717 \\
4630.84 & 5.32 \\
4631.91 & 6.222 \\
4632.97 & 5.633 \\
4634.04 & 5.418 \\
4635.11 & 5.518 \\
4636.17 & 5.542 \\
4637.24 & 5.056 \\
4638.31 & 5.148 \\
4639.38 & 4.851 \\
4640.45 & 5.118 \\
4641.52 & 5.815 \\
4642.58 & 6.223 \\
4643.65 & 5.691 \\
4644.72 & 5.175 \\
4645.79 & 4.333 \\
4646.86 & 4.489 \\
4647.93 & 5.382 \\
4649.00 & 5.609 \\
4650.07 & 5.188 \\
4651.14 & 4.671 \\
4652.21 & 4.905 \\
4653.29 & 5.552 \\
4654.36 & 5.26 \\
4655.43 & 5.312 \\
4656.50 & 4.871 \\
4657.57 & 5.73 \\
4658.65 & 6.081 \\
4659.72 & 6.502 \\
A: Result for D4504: 1.4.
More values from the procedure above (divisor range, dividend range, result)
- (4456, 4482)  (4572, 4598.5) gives 1.29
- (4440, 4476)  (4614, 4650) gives 1.40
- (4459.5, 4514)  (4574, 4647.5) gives 1.20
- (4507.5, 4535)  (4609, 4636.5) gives 1.26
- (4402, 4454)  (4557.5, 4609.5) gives 1.46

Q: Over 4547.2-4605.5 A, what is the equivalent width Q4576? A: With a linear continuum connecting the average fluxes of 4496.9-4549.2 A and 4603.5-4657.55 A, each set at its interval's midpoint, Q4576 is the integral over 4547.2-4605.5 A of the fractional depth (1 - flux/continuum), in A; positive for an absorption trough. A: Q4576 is -1.5 A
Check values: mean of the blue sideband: 4.81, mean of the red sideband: 5.42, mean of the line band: 5.24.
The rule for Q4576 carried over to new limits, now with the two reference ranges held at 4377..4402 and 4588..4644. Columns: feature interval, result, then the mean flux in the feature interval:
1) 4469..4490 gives -2.3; 4.73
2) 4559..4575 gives -1.2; 5.44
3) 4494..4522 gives -3.3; 5.05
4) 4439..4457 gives -0.7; 4.12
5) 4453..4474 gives 0.9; 3.96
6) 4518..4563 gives 0.6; 4.75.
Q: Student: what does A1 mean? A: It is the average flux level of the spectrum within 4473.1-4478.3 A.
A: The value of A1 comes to 4.94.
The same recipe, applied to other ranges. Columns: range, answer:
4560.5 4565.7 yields 5.29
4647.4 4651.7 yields 5.21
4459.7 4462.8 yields 3.34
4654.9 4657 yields 5.1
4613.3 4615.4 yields 5.85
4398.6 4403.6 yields 3.61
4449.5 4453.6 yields 4.39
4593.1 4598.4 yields 5.37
